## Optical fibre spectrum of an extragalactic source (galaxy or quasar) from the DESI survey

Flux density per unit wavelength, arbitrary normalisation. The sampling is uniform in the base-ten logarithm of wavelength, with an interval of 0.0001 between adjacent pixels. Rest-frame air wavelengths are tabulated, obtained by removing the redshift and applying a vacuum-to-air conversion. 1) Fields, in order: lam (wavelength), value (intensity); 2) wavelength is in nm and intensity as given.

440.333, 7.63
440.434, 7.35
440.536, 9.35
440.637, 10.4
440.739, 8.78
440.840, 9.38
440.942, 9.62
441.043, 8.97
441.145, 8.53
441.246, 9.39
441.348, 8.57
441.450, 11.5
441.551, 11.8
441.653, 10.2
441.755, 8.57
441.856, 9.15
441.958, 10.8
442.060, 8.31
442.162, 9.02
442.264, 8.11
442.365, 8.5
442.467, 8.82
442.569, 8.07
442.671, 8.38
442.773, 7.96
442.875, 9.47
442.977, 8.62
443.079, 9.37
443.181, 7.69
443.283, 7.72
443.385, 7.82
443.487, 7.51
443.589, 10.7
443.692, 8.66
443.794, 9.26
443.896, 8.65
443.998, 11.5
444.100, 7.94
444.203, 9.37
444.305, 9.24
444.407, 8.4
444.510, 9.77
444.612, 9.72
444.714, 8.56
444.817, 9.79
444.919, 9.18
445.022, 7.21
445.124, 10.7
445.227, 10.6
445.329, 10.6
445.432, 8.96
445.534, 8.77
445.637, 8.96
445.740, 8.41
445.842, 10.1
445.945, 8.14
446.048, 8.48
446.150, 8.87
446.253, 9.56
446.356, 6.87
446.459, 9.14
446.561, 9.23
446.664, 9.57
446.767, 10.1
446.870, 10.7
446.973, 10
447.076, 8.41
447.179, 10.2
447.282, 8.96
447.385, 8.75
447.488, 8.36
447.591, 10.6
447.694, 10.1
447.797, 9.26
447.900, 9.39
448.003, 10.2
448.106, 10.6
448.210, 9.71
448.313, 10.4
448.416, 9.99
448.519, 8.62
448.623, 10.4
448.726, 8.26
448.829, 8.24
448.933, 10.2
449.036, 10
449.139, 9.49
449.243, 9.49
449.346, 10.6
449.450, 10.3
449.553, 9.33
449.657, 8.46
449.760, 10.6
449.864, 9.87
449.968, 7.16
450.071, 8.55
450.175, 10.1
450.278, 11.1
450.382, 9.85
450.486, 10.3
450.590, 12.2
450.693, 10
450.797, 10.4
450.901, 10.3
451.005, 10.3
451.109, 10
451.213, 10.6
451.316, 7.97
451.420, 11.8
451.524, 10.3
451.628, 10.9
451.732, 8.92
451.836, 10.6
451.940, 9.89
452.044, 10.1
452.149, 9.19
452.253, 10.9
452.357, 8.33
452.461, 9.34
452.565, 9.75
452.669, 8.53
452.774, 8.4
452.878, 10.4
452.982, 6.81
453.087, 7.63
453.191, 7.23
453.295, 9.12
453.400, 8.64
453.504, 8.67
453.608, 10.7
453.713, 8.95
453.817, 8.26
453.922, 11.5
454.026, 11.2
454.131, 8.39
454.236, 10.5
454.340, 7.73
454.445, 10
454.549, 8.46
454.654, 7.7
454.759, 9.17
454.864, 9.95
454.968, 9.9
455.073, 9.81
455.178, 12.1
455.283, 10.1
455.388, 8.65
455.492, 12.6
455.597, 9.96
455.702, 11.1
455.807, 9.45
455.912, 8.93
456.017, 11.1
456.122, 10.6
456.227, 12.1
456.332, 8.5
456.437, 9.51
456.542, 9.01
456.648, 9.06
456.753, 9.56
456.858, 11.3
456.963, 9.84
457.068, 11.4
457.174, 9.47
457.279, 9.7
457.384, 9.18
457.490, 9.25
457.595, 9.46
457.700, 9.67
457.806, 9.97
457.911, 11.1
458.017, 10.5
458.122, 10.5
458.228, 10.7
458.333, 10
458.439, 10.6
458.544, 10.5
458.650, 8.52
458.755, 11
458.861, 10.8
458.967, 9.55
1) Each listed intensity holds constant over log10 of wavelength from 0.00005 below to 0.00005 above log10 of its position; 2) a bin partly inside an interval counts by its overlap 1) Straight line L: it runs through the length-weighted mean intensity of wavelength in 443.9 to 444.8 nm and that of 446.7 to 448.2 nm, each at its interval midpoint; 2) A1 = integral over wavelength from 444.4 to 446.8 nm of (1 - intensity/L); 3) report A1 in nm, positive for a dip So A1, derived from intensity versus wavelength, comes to 0.07 nm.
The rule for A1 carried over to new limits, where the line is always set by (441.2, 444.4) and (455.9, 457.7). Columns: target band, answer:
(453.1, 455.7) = 0.05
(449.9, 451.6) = -0.10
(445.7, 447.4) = 0.02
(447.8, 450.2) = -0.03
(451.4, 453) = -0.01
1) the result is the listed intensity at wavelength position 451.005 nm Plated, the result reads 10.3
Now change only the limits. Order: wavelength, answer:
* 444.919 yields 9.18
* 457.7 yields 9.67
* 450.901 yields 10.3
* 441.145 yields 8.53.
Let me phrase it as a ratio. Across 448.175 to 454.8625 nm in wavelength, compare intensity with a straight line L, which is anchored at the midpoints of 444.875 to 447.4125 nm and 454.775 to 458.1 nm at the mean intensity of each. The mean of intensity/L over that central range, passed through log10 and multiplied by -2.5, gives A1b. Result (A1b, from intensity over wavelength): 0.014 mag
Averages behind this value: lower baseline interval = 9.22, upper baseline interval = 10.1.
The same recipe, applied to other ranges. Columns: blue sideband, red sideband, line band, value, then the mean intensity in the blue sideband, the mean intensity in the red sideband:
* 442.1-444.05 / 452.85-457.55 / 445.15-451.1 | -0.06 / 8.73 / 9.62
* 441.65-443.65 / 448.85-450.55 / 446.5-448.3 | -0.03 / 8.7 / 9.7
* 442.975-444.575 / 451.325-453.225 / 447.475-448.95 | -0.06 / 8.9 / 9.37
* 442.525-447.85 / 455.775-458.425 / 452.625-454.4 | 0.09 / 9.1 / 10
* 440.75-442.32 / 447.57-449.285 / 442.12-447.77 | 0.06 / 9.44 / 9.69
